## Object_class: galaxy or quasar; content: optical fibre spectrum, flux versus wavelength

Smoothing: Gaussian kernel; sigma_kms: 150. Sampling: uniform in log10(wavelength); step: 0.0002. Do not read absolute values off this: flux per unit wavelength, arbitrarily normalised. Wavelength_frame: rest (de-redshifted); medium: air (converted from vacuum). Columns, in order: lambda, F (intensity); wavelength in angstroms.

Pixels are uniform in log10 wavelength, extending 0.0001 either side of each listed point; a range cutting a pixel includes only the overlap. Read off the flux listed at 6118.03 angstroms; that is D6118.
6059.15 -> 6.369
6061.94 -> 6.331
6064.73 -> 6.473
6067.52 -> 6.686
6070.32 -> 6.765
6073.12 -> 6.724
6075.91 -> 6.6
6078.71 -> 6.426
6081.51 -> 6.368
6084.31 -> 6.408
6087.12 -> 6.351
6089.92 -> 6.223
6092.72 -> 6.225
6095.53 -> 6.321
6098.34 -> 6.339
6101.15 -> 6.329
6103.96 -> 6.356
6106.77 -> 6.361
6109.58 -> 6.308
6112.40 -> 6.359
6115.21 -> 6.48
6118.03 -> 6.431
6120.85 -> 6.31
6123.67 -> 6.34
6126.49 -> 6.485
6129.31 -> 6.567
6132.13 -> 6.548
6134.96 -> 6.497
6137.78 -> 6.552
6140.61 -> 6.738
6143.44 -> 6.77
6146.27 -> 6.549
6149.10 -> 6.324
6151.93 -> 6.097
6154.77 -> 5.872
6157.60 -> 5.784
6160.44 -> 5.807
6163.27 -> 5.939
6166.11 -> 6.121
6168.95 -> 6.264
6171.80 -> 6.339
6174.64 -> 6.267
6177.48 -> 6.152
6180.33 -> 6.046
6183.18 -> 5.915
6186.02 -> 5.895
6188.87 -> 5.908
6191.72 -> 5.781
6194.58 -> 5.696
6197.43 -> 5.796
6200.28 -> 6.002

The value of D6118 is 6.431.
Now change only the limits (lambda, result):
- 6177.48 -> 6.152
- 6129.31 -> 6.567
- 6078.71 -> 6.426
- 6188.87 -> 5.908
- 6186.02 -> 5.895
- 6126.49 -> 6.485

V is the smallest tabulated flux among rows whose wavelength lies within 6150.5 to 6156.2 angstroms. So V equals 5.872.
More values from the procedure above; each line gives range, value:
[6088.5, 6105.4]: 6.223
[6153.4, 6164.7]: 5.784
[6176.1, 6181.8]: 6.046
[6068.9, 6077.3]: 6.6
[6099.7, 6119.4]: 6.308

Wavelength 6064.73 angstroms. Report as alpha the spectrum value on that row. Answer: 6.473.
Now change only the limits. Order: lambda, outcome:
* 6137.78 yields 6.552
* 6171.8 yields 6.339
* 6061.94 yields 6.331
